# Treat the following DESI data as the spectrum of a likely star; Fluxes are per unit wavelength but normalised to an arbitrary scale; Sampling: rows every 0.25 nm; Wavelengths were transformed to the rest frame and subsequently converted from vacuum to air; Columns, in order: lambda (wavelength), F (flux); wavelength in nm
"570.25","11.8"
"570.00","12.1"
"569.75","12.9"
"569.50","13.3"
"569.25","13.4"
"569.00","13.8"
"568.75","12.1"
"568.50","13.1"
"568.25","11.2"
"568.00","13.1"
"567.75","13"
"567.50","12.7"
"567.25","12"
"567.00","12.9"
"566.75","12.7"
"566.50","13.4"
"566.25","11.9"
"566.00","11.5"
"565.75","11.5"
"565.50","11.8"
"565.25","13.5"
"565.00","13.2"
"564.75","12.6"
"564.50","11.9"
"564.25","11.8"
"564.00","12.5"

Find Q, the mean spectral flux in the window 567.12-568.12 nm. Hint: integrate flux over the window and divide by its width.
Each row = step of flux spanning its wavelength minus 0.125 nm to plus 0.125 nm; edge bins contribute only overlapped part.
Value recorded 12.7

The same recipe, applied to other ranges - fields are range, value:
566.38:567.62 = 12.7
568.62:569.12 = 12.9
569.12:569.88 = 13.2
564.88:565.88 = 12.5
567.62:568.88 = 12.5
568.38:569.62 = 13.1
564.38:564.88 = 12.3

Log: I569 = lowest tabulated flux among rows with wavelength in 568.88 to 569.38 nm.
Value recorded 13.4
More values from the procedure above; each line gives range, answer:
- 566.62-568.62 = 11.2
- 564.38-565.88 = 11.5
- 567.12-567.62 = 12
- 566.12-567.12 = 11.9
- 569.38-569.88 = 12.9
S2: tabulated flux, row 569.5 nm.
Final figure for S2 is 13.3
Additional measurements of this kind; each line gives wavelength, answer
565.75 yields 11.5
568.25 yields 11.2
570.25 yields 11.8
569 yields 13.8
